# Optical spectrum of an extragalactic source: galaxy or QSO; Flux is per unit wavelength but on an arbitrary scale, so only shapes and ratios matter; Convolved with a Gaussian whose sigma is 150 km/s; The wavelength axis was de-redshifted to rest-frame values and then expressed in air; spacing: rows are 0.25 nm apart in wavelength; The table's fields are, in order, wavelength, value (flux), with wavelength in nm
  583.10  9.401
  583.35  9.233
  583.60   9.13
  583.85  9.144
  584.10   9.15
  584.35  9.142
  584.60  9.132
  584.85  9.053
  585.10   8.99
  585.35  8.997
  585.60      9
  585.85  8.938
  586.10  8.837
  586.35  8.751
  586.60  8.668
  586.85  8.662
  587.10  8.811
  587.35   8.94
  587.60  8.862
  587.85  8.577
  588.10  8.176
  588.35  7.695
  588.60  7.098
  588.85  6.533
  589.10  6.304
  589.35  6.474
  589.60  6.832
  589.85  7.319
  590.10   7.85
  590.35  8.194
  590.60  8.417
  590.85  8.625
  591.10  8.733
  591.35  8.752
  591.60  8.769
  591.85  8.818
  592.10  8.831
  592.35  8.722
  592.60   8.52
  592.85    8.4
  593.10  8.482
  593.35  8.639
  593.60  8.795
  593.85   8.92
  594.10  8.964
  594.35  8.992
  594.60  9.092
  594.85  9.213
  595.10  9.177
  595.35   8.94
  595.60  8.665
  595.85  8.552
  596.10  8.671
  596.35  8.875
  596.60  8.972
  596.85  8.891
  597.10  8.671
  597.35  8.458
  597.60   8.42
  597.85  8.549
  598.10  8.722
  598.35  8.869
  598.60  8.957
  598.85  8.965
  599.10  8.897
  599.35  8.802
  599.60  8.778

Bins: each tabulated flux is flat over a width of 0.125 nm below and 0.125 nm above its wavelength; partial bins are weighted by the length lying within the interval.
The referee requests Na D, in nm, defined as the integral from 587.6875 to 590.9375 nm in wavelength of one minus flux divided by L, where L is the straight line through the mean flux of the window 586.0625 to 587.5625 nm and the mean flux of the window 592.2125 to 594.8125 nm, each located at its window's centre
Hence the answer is 0.45 nm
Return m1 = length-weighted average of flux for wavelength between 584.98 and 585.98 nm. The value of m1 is 8.98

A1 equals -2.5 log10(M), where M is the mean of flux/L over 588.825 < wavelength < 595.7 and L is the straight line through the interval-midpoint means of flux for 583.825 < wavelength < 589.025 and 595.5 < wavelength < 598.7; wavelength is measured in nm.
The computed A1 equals 0.04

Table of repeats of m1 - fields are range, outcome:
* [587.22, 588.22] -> 8.64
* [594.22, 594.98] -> 9.1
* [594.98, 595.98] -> 8.83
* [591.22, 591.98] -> 8.78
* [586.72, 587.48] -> 8.8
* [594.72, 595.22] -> 9.19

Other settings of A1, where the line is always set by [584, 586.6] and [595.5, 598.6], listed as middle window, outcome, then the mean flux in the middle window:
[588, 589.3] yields 0.25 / 7.1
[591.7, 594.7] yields 0.00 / 8.76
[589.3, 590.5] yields 0.20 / 7.41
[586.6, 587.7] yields 0.02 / 8.8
